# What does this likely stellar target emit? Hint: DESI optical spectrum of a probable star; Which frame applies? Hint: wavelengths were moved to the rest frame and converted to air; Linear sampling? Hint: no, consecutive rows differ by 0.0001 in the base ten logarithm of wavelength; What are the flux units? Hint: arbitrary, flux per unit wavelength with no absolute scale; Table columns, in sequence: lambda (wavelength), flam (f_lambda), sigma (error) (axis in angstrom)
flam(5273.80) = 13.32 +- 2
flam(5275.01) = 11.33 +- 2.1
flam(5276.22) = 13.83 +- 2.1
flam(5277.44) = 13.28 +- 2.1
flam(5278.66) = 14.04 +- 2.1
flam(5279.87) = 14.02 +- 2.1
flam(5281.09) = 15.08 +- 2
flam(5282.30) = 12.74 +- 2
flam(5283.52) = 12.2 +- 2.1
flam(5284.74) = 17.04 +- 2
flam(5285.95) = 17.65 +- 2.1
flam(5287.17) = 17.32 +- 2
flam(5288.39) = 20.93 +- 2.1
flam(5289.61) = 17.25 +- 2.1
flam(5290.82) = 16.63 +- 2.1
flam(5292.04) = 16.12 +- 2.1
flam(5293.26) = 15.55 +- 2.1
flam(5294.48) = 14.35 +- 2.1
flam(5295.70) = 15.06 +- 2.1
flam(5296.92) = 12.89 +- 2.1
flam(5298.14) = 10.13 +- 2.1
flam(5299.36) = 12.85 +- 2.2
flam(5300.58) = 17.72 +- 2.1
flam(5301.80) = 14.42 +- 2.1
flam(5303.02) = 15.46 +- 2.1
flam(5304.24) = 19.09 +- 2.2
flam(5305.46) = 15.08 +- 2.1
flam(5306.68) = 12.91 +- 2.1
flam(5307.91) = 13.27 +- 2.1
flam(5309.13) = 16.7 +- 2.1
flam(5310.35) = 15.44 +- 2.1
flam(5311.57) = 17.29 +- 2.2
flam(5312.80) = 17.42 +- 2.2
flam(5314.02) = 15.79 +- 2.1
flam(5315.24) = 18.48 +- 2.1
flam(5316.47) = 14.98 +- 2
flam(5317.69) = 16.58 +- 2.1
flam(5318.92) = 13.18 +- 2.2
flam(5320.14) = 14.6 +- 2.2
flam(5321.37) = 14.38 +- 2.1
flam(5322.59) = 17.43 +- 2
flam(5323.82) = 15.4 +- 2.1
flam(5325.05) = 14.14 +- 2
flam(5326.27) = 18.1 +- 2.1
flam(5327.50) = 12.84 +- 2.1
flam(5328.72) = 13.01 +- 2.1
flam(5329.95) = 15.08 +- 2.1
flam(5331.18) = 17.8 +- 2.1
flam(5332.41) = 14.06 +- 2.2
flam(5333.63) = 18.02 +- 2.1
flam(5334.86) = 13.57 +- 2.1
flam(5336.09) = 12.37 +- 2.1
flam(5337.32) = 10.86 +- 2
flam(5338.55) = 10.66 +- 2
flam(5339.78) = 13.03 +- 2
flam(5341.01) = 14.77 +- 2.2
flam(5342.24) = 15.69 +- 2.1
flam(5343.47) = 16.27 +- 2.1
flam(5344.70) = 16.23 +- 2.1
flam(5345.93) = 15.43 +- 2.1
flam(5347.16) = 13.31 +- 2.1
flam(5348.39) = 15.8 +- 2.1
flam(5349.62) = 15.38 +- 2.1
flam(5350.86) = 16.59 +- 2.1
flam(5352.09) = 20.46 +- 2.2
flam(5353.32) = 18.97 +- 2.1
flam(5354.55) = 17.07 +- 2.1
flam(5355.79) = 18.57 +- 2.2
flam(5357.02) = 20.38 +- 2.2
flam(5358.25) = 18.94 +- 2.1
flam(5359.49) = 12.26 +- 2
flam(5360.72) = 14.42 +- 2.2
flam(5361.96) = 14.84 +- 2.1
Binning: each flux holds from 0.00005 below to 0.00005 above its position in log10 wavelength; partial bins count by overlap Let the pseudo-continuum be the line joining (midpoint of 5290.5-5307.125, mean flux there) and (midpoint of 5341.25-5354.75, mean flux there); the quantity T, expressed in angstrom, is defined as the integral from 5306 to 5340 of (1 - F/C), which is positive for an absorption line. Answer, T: 1.5 angstrom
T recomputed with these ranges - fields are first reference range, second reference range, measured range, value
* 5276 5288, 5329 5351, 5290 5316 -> -1.06 angstrom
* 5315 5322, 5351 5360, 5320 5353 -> 3.06 angstrom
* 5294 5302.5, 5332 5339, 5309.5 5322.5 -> -2.16 angstrom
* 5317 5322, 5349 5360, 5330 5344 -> 1.62 angstrom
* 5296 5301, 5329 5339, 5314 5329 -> -1.66 angstrom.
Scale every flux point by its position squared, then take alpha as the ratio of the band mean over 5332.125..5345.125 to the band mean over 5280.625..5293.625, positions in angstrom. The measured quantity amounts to 0.9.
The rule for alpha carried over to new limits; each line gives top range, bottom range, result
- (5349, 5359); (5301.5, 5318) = 1.16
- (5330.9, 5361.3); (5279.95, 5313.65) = 1.03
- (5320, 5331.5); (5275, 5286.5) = 1.09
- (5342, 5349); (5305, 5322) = 1.01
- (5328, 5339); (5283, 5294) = 0.85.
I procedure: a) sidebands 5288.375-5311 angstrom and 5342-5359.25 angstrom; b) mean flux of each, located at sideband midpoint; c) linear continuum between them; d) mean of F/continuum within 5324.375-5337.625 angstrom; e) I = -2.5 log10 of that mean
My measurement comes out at 0.12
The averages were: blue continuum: 15.2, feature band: 14.6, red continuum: 17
